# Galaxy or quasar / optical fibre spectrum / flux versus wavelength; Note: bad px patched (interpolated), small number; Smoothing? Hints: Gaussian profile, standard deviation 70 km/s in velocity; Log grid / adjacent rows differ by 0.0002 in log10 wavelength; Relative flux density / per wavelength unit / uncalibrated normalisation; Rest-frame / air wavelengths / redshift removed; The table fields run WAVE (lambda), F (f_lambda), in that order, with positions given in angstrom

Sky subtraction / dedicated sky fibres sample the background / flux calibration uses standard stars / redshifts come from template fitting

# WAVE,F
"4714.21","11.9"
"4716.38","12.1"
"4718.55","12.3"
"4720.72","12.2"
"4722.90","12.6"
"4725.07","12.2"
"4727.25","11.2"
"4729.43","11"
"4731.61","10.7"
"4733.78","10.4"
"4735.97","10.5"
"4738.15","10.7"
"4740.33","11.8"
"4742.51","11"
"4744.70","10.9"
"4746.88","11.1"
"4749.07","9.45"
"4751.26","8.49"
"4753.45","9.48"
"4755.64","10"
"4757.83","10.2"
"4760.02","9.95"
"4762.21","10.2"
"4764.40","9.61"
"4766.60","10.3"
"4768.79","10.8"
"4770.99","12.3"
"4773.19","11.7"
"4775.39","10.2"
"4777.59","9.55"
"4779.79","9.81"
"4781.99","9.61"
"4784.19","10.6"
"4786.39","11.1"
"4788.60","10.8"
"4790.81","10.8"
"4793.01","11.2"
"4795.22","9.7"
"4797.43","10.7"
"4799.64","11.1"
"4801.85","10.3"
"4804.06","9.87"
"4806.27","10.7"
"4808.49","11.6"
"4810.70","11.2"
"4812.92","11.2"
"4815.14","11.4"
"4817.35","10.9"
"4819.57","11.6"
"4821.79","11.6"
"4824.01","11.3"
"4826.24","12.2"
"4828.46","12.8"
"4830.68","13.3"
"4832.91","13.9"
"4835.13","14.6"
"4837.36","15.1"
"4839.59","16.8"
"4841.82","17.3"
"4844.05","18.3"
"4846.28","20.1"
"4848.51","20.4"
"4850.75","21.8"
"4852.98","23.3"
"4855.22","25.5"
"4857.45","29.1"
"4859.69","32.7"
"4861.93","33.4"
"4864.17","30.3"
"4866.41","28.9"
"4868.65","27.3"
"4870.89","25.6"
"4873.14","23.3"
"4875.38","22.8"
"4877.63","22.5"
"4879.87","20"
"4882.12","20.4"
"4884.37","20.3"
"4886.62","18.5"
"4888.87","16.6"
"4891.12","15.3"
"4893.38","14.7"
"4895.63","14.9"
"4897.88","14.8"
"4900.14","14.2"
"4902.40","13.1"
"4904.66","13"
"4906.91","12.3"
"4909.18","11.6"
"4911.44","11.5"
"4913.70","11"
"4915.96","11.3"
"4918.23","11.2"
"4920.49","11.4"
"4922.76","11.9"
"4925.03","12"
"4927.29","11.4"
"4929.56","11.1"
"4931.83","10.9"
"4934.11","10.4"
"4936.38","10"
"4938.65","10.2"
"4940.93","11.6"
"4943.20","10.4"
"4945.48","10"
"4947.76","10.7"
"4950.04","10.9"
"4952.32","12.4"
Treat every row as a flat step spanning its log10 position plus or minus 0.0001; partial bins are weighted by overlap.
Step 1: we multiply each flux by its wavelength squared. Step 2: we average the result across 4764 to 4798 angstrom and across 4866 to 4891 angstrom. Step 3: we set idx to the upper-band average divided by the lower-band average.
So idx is 2.16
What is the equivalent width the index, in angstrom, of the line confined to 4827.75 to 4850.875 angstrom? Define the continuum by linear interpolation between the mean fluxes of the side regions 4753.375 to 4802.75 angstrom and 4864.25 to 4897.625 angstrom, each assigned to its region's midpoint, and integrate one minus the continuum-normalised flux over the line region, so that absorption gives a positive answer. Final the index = 0.2 angstrom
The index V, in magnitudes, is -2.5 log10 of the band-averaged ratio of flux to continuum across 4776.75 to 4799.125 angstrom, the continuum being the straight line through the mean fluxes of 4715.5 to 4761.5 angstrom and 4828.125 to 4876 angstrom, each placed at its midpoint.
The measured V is 0.45 mag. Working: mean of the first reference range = 10.9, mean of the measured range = 10.4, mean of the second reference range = 22.3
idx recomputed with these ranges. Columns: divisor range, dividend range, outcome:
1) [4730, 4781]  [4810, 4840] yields 1.25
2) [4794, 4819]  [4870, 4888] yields 2.05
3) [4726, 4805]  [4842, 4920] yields 1.96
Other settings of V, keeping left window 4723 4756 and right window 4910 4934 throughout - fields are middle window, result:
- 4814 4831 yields -0.08 mag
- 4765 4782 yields 0.02 mag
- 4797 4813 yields 0.01 mag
